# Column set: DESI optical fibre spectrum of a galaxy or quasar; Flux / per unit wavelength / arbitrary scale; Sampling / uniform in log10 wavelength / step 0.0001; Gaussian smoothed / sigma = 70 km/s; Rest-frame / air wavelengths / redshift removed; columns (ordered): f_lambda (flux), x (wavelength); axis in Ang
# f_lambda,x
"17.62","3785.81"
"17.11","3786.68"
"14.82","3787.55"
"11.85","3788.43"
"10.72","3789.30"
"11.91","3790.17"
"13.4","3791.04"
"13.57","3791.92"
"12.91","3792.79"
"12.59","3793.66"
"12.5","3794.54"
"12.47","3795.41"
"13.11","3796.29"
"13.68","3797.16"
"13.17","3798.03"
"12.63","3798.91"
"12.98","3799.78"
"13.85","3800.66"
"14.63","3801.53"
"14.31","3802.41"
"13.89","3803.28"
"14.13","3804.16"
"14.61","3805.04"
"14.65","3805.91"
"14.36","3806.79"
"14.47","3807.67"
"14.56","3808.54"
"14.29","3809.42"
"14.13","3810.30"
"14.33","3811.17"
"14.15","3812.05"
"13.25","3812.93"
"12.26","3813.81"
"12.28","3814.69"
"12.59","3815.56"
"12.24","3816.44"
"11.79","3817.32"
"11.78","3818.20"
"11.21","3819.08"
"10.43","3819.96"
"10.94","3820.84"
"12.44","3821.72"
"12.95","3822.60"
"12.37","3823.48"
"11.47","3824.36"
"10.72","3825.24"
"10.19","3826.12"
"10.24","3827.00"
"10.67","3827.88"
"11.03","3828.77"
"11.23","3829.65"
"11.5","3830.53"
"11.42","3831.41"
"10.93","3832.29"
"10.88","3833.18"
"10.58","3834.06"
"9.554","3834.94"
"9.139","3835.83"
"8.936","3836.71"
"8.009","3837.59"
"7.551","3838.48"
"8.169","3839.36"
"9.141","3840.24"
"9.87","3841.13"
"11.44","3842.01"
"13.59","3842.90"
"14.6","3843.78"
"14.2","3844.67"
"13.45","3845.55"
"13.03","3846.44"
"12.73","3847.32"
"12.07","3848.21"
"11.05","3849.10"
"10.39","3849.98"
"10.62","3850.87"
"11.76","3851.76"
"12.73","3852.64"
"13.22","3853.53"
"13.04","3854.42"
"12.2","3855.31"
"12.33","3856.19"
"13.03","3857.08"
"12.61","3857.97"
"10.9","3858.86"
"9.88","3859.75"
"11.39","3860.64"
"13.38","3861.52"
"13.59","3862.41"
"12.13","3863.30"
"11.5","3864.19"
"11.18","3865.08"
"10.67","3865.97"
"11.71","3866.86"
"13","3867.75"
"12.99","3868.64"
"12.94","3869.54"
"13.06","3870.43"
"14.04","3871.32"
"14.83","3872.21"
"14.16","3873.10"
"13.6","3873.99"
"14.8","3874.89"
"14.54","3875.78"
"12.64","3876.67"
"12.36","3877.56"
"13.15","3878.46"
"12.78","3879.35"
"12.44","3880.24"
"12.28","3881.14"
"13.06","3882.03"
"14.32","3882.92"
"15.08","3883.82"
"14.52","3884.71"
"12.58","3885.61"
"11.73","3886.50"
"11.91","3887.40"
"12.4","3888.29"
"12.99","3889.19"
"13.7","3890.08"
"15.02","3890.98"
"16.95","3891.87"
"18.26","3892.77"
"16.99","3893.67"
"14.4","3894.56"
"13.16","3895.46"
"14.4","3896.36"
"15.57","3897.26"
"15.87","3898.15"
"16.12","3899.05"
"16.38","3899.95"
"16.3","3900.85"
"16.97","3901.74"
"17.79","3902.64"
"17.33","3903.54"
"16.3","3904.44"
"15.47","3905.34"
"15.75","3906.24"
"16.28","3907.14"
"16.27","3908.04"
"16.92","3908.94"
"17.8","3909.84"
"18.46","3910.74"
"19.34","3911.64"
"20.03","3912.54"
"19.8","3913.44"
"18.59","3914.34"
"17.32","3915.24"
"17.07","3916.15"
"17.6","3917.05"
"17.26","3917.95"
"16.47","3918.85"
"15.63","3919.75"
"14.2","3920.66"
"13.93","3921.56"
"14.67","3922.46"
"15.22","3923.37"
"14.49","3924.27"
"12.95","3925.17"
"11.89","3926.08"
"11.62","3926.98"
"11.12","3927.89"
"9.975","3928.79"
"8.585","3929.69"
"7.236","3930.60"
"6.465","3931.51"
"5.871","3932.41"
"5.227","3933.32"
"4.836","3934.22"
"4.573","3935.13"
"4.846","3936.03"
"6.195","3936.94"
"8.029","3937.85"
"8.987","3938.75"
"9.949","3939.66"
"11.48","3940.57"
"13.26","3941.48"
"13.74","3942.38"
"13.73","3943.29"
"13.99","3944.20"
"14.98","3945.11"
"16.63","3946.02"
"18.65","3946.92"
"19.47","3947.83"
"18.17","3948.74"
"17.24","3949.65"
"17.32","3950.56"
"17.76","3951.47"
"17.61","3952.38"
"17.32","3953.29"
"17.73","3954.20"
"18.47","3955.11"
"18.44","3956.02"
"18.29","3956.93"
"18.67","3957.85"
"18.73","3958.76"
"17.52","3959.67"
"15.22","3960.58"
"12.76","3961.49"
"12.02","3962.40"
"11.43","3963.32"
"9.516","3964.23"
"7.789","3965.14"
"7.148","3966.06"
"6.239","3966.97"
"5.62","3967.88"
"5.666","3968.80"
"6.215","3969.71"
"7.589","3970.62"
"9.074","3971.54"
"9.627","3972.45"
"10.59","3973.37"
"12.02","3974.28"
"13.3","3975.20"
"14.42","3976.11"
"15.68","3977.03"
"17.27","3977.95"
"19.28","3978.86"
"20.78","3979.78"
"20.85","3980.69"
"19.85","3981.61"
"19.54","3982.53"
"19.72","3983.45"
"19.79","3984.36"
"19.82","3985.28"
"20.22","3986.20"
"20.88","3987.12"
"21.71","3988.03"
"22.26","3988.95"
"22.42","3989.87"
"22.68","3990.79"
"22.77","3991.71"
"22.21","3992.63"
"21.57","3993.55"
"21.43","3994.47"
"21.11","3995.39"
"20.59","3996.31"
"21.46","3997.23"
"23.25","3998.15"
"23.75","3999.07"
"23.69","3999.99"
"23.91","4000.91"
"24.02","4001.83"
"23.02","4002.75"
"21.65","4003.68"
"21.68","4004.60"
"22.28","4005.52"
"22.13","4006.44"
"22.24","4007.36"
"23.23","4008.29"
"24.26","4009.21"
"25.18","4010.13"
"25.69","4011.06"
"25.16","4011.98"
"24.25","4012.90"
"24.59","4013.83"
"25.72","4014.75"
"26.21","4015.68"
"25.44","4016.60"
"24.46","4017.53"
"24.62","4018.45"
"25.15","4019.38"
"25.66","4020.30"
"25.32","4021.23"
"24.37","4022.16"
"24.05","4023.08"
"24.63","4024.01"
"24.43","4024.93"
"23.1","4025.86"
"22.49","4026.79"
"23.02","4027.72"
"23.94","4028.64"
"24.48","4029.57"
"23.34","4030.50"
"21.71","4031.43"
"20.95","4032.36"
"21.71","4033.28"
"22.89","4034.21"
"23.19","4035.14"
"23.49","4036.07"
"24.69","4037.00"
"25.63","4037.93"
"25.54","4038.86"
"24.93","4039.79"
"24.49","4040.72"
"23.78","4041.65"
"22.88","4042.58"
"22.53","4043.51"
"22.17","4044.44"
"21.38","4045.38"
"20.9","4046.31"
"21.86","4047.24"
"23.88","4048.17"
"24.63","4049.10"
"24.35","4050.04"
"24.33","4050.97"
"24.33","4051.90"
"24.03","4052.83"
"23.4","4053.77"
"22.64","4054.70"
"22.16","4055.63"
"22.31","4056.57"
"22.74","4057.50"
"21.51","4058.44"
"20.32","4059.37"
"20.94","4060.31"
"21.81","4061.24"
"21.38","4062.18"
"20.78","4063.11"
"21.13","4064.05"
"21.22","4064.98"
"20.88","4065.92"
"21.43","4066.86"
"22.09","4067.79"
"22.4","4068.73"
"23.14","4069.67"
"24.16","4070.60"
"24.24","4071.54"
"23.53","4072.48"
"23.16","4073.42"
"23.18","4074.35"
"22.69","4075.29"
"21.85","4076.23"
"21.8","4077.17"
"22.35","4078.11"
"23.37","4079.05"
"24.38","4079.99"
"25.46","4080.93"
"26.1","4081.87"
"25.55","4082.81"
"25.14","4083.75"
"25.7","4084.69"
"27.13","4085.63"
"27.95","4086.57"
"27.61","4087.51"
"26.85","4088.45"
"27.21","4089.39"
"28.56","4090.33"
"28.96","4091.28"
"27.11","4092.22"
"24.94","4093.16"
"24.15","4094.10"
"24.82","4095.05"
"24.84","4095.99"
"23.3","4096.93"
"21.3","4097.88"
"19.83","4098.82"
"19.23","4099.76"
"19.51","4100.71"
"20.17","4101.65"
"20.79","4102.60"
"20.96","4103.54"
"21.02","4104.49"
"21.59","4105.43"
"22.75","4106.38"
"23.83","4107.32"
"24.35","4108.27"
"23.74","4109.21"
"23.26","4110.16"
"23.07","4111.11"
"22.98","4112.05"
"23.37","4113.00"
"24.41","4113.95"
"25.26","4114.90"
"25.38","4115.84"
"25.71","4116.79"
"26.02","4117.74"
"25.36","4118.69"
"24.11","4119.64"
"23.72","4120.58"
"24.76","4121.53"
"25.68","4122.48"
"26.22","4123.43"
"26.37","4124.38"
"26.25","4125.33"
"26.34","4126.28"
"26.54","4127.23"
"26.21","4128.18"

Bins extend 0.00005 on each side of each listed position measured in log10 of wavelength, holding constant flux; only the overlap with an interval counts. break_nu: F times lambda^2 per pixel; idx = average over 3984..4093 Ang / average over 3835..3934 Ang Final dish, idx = 1.9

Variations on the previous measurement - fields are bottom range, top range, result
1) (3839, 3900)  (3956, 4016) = 1.50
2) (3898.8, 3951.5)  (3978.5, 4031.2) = 1.70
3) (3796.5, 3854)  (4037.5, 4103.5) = 2.20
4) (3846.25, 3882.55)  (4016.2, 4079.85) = 2.02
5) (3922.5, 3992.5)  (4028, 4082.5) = 1.72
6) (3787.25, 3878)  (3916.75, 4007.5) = 1.35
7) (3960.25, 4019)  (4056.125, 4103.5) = 1.30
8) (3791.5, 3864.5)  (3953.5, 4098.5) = 1.96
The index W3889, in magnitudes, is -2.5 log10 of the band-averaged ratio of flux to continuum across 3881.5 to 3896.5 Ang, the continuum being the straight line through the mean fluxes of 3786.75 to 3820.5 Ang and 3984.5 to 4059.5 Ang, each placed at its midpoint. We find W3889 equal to 0.20 mag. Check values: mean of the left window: 13.2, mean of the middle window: 14.2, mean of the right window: 23.2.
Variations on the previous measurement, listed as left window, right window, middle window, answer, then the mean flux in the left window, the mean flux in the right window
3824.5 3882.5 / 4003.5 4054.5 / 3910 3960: 0.221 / 11.9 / 23.8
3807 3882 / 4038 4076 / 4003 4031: -0.162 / 12.1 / 22.8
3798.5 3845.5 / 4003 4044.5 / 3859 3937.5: 0.198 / 12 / 23.9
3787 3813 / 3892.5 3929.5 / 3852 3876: 0.172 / 13.6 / 15.8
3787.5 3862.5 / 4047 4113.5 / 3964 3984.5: 0.411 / 12.2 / 23.4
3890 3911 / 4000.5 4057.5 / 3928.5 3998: 0.340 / 16.2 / 23.7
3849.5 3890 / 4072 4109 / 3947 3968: 0.140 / 12.7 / 23.9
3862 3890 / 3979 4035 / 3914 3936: 0.345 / 13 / 22.9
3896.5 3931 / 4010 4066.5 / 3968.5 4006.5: 0.080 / 15.5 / 23.4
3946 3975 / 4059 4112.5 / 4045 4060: -0.101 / 13.6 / 23.4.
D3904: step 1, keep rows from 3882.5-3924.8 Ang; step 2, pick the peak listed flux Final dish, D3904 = 20.03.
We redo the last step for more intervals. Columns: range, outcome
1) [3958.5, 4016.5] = 26.21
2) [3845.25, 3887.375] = 15.08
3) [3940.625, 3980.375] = 20.78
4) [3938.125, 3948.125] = 19.47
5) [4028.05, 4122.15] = 28.96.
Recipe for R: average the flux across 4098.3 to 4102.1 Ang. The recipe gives 19.7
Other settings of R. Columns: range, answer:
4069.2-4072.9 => 23.8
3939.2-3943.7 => 12.4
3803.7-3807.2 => 14.4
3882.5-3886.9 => 13.7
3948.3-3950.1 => 17.7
